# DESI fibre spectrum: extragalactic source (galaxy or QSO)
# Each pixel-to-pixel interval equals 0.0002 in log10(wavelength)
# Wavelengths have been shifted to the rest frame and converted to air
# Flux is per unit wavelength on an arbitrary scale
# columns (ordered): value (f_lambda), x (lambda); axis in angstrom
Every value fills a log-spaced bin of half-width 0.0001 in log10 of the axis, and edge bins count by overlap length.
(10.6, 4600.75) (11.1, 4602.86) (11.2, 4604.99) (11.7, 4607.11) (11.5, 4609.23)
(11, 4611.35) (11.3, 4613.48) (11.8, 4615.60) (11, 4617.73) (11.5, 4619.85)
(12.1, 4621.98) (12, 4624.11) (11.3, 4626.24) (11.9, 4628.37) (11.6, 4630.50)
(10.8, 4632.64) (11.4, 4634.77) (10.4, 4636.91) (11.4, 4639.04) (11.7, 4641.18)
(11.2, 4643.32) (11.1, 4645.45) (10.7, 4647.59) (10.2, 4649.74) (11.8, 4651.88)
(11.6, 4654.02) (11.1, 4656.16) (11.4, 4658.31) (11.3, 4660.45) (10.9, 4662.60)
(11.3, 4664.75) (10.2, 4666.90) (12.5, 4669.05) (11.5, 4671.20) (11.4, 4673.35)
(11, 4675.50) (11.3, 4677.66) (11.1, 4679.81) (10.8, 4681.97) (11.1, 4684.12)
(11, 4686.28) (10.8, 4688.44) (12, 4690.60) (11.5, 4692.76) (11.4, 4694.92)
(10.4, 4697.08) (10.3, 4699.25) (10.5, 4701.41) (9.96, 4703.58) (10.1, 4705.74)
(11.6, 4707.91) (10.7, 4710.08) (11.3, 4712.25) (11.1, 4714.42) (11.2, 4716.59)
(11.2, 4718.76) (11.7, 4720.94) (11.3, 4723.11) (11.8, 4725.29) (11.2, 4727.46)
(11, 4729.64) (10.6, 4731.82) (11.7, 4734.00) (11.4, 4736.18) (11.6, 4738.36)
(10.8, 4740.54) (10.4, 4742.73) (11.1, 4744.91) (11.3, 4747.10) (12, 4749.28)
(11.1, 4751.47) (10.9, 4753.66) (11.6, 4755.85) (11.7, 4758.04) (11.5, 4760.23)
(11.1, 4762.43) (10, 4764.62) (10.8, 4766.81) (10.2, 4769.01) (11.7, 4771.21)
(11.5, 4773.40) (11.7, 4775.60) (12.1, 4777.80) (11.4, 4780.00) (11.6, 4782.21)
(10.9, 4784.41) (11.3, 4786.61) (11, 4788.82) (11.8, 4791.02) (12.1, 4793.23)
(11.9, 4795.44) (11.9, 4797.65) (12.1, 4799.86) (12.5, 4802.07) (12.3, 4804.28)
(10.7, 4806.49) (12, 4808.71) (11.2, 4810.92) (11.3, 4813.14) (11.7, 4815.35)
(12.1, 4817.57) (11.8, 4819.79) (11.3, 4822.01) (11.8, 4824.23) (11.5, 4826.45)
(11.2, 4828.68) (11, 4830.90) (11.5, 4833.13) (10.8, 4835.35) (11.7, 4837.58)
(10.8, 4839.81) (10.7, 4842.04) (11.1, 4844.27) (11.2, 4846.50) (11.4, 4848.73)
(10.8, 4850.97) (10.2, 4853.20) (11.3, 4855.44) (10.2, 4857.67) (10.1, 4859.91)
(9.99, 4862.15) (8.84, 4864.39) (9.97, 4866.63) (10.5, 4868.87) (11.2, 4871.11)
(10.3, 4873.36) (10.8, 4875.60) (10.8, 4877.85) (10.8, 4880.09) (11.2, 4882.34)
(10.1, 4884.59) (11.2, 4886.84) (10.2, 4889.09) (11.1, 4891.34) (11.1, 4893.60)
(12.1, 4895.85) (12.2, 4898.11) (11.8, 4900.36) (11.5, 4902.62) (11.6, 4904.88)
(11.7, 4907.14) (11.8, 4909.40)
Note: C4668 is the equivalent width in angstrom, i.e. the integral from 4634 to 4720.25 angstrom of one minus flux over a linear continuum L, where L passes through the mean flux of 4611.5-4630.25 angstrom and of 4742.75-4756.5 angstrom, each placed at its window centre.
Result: 2.7 angstrom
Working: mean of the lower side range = 11.6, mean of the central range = 11.1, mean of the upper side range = 11.3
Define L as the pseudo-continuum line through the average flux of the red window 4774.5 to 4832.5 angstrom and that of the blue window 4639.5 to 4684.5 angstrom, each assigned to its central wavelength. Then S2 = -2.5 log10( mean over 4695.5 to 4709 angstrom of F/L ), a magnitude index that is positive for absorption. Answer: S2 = 0.08 mag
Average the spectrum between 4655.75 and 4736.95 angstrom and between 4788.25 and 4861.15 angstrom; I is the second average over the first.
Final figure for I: 1.0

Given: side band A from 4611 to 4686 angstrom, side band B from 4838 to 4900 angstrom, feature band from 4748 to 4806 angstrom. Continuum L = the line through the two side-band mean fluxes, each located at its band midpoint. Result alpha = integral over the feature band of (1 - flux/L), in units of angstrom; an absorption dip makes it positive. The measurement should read -2.6 angstrom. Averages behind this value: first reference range 11.3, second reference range 10.8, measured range 11.5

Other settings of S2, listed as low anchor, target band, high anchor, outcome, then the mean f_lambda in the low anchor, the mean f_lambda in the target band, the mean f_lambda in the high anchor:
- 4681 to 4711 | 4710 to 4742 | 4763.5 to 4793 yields -0.02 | 10.9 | 11.2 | 11.3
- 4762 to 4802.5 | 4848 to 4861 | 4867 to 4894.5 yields 0.03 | 11.4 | 10.6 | 10.7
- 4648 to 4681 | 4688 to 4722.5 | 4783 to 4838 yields 0.03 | 11.2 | 11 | 11.6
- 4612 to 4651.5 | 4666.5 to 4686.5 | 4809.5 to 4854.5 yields 0.01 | 11.3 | 11.2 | 11.3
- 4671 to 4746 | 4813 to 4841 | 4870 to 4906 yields -0.03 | 11.1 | 11.4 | 11.1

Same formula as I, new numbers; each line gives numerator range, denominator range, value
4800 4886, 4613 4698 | 0.98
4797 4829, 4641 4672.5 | 1.04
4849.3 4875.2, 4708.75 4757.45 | 0.92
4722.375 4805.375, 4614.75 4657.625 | 1.01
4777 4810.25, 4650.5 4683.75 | 1.04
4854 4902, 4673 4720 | 0.98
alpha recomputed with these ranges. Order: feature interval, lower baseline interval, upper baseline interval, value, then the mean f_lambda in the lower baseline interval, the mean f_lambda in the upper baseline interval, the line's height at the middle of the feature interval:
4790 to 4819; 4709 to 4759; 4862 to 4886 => -2.6 angstrom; 11.2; 10.4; 10.8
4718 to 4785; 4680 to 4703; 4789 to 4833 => 0.4 angstrom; 11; 11.7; 11.3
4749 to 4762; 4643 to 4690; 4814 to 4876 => -0.4 angstrom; 11.2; 10.9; 11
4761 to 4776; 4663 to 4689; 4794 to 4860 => 0.4 angstrom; 11.2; 11.4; 11.3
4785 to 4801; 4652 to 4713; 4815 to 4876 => -1.1 angstrom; 11.1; 10.9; 11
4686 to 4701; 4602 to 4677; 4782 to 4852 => 0.4 angstrom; 11.3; 11.5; 11.4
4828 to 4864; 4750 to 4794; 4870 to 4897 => 0.7 angstrom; 11.3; 10.9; 11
